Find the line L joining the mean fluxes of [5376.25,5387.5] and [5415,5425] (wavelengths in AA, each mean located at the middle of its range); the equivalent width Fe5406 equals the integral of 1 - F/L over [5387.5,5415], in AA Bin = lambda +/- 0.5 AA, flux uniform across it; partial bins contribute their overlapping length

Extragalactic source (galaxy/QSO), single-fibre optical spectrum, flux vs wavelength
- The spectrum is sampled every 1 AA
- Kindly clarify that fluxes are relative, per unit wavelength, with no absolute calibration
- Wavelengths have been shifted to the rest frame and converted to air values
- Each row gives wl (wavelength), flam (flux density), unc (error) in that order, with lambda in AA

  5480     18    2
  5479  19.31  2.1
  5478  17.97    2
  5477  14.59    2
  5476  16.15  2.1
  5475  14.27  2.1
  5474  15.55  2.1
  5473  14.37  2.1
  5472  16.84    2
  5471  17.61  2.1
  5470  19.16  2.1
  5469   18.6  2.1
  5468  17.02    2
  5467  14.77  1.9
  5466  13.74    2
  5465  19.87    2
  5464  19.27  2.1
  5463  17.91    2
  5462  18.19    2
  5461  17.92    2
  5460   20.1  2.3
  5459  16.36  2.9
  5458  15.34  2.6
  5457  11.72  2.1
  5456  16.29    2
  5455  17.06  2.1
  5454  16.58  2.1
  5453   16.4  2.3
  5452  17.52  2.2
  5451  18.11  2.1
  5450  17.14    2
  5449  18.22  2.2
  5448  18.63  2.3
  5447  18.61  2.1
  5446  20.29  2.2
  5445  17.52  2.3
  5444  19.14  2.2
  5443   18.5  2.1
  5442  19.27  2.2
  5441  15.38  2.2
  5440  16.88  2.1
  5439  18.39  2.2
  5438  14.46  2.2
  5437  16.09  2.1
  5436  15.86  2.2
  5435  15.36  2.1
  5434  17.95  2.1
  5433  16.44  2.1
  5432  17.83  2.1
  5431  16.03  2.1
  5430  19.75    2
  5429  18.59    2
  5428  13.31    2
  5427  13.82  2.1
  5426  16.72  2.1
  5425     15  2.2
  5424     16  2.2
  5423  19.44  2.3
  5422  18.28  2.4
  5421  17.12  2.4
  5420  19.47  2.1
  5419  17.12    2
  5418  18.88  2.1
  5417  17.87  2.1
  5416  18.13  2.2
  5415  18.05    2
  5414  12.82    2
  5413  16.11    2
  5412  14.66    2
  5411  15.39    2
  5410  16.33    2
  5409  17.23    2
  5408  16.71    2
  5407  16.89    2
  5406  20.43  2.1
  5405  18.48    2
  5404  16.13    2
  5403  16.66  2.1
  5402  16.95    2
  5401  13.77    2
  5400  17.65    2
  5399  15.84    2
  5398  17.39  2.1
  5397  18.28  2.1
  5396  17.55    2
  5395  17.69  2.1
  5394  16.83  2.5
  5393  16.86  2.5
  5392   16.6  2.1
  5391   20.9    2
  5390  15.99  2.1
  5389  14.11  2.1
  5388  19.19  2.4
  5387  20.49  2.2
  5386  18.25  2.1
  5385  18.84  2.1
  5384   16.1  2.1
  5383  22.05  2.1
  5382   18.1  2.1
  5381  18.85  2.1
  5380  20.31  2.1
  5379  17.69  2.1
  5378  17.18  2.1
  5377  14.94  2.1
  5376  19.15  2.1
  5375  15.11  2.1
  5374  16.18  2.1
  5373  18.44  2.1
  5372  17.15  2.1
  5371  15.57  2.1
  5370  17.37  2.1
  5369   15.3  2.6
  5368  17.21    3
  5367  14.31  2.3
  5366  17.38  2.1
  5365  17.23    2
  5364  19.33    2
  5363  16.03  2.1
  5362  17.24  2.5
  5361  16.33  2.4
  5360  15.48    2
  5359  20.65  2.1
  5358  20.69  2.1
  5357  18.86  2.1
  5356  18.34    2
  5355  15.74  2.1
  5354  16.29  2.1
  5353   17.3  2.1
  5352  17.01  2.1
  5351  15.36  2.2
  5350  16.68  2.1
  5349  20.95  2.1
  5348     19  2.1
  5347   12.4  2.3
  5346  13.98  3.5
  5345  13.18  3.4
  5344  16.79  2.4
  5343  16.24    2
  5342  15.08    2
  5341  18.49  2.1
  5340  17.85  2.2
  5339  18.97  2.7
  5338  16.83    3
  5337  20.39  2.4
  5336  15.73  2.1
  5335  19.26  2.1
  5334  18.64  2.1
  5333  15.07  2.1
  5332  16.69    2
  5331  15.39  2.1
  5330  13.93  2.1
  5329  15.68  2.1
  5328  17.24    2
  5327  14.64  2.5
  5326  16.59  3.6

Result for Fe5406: 2.04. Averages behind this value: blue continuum 18.5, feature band 16.8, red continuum 17.9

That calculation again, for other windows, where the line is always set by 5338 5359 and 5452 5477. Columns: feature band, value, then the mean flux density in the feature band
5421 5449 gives -0.68 AA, 17.2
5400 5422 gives -0.15 AA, 17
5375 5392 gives -1.19 AA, 18.1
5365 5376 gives 0.27 AA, 16.6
